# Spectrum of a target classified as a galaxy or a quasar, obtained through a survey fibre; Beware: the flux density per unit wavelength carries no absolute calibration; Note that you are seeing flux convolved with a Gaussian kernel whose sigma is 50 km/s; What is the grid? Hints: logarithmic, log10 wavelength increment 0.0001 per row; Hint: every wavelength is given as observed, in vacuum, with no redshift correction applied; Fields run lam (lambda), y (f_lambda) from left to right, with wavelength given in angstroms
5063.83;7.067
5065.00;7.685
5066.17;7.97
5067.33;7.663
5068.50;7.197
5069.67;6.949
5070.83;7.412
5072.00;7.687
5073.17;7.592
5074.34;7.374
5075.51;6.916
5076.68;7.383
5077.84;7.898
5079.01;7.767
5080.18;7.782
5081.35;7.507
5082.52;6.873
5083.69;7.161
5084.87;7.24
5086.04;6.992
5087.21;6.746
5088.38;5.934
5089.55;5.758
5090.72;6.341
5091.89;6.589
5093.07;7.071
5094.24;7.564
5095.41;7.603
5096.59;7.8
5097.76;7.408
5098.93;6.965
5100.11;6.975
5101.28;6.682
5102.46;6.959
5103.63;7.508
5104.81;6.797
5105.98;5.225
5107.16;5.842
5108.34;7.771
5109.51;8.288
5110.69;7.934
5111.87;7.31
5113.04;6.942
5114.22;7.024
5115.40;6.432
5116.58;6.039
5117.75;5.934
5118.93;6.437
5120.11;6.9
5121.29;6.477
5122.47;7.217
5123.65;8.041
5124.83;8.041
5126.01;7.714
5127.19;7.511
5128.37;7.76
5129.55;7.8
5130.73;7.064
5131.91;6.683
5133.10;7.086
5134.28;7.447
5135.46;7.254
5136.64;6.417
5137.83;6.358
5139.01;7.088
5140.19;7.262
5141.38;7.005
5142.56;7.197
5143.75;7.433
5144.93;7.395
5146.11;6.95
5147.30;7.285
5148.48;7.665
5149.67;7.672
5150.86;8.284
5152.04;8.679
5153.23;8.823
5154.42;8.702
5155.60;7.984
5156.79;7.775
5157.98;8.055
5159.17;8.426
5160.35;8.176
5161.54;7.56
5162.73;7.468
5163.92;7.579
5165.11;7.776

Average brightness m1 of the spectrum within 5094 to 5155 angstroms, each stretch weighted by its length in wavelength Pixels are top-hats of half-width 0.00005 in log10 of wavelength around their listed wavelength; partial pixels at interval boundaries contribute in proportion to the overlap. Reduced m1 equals 7.24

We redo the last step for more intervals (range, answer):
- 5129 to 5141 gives 7.04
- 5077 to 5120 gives 6.98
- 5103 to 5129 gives 7.05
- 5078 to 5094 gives 6.94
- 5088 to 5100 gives 6.92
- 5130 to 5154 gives 7.36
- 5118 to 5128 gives 7.25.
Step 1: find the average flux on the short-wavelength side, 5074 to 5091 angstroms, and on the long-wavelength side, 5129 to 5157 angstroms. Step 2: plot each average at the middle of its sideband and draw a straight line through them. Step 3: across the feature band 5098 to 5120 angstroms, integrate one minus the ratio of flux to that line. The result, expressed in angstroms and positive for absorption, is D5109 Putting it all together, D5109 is 1.2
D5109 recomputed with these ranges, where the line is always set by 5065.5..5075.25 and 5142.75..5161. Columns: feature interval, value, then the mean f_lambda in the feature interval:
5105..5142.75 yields 3.5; 7.04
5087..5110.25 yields 2.2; 6.9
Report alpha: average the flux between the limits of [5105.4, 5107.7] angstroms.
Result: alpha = 5.52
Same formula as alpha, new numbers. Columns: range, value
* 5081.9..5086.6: 7.06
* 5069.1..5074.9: 7.41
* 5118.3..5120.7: 6.65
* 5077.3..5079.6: 7.83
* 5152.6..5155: 8.74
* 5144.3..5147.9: 7.23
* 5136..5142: 6.83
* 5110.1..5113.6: 7.4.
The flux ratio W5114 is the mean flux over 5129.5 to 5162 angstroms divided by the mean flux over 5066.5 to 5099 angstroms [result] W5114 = 1.05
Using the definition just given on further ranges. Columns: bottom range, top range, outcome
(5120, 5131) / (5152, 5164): 1.08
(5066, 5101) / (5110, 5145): 0.99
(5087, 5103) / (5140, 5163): 1.13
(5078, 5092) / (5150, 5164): 1.17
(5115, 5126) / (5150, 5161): 1.21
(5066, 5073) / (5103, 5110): 0.92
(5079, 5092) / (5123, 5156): 1.10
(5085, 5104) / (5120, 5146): 1.04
